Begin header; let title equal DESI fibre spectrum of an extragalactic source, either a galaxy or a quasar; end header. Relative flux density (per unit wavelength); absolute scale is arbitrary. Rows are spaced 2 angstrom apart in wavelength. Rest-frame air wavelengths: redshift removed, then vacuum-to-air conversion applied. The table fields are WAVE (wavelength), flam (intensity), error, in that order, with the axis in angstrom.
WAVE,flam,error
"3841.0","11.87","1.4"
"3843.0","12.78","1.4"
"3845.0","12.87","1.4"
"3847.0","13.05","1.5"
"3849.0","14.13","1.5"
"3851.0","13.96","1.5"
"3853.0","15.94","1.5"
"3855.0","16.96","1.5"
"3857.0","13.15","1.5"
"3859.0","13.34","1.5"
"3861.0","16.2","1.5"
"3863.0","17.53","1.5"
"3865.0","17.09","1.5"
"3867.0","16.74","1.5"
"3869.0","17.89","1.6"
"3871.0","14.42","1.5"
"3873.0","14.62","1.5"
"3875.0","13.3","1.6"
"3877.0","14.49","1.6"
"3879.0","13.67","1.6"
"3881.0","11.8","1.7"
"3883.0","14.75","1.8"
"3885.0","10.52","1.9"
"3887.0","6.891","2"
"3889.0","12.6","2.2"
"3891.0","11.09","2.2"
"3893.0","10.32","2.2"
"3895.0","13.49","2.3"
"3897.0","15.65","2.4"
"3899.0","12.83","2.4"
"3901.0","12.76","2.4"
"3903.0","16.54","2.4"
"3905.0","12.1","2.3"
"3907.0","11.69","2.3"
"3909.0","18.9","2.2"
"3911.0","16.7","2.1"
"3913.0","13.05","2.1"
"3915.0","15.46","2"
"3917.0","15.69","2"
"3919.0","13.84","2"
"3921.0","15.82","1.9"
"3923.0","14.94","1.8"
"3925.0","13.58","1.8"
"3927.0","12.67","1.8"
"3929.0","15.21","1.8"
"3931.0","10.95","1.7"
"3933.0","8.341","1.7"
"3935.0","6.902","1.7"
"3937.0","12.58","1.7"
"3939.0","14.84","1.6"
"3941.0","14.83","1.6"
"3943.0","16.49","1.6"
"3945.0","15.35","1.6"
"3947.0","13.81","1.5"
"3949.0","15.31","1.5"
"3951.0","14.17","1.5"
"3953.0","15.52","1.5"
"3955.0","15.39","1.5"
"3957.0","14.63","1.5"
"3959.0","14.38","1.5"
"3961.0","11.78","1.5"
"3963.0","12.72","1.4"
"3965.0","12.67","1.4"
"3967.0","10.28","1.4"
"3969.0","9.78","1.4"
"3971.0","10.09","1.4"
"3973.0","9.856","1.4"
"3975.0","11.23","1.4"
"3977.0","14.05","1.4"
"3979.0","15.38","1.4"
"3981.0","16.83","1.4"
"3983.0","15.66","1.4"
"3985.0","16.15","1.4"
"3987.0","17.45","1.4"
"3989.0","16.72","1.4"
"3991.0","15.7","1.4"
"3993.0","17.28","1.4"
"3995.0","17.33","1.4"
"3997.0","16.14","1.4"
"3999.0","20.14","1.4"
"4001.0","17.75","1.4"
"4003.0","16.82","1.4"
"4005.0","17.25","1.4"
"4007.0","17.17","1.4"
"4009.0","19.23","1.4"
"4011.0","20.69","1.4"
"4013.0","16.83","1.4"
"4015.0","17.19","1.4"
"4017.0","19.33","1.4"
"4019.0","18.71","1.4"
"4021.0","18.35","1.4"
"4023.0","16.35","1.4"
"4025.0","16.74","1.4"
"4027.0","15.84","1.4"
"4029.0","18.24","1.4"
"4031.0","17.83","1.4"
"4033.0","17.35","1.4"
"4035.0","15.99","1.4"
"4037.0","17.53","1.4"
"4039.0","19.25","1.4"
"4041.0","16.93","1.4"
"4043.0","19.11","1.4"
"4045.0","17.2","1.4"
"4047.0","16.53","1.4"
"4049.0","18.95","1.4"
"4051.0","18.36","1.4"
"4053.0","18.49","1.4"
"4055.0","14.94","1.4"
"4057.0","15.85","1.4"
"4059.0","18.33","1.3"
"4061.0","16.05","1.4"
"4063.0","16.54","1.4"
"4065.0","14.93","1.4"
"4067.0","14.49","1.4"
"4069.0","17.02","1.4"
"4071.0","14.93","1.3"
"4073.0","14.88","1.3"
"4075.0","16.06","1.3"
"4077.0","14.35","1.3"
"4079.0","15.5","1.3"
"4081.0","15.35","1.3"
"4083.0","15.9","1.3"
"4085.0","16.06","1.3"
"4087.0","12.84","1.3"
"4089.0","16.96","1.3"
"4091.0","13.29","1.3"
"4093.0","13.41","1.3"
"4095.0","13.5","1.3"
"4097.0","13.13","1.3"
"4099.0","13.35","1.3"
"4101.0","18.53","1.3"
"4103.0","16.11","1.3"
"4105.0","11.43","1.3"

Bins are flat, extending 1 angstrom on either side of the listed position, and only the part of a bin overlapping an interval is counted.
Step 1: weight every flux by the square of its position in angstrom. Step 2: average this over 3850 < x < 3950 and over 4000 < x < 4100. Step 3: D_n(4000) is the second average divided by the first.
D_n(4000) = 1.3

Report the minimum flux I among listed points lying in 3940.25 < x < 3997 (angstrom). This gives 9.78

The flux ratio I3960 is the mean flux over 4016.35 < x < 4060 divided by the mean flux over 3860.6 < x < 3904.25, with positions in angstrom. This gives 1.3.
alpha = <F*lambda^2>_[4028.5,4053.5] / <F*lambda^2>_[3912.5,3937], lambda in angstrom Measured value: 1.45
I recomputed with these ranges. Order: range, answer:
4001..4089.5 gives 12.84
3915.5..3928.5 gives 12.67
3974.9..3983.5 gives 11.23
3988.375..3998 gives 15.7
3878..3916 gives 6.891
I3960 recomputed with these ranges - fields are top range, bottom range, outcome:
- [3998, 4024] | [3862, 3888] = 1.28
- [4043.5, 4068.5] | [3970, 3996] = 1.13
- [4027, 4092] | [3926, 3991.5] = 1.21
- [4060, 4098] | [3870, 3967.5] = 1.11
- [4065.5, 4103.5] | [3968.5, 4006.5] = 0.97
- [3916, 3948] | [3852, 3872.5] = 0.85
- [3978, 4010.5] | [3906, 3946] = 1.23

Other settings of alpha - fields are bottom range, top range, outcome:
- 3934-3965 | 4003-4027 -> 1.33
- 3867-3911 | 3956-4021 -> 1.22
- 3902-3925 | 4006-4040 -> 1.26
